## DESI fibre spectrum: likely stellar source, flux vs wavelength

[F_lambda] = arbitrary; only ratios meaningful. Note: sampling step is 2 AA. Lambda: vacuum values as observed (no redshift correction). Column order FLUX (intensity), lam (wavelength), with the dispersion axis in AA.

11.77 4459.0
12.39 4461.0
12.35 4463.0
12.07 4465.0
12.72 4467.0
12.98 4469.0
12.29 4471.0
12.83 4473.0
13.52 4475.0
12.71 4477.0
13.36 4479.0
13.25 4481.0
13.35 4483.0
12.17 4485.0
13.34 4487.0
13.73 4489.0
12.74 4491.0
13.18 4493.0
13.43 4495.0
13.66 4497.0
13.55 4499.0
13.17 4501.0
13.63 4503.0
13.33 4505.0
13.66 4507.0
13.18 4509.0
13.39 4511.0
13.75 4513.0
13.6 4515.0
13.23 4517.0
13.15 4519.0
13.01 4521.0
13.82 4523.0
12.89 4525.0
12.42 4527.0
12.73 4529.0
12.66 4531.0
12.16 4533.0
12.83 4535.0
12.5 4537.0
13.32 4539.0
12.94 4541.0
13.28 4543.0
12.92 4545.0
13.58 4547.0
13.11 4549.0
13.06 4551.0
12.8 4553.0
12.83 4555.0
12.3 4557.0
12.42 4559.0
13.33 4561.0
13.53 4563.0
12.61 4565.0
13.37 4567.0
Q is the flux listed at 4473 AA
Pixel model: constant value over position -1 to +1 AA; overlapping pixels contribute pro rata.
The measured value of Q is 12.83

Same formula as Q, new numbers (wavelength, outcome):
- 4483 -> 13.35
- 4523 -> 13.82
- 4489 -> 13.73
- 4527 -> 12.42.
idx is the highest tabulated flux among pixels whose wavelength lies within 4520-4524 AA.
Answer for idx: 13.82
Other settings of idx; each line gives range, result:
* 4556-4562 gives 13.33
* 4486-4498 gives 13.73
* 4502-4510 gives 13.66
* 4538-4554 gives 13.58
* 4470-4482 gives 13.52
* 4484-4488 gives 13.34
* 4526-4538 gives 12.83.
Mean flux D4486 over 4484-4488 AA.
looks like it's 12.8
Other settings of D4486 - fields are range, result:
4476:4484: 13.2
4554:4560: 12.5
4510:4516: 13.6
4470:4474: 12.6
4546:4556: 13.1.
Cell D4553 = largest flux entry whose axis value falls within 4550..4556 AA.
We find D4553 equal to 13.06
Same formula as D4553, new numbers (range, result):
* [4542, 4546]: 13.28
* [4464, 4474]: 12.98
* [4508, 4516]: 13.75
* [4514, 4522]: 13.6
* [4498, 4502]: 13.55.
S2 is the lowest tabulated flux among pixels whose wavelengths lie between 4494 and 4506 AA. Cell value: 13.17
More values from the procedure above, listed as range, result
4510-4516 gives 13.39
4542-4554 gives 12.8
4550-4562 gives 12.3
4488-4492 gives 12.74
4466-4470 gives 12.72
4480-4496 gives 12.17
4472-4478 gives 12.71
